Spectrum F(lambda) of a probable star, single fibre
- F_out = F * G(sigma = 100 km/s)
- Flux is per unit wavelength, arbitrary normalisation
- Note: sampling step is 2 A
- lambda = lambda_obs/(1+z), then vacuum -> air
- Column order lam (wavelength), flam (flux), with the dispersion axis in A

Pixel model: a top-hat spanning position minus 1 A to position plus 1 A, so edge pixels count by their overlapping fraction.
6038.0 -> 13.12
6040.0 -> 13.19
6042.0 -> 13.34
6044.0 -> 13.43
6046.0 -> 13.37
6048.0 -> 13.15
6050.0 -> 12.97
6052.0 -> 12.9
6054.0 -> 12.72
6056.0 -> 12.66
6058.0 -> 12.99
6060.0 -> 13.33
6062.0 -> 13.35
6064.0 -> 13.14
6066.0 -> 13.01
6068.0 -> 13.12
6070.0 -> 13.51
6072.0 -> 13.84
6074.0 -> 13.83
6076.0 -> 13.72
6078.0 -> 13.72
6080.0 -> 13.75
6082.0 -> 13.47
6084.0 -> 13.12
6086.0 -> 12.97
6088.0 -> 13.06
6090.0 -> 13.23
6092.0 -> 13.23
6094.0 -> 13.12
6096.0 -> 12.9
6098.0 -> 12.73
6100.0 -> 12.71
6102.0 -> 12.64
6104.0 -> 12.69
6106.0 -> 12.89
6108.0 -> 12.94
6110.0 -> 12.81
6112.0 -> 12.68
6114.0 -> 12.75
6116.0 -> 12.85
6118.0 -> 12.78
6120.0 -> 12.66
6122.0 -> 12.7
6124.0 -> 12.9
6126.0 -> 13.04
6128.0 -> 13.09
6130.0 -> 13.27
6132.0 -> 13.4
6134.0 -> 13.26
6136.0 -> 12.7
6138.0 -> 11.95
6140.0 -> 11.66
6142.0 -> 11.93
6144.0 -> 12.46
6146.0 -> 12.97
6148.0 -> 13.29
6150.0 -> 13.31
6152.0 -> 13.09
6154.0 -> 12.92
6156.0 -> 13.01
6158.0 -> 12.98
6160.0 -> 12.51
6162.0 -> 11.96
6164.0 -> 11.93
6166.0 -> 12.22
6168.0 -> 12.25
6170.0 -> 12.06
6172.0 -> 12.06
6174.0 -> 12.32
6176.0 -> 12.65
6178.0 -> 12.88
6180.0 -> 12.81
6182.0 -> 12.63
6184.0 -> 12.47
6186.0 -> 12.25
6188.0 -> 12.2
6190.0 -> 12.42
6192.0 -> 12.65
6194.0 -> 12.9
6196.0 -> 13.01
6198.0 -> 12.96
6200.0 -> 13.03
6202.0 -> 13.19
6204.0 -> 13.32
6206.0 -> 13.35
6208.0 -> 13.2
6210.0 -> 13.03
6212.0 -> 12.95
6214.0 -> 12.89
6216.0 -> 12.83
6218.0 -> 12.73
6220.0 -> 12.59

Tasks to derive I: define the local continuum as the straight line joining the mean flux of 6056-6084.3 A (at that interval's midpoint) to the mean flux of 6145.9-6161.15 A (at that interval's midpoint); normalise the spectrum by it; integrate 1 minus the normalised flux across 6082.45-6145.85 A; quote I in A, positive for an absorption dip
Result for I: 1.8 A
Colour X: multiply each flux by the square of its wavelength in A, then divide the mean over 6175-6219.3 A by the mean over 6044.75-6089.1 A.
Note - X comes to 1.01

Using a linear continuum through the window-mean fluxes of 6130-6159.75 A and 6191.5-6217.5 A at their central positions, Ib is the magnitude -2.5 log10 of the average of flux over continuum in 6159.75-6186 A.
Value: 0.05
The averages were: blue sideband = 12.8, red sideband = 13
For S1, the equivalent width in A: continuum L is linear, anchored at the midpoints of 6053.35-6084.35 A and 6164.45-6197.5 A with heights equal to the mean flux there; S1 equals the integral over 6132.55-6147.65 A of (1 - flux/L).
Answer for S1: 0.4 A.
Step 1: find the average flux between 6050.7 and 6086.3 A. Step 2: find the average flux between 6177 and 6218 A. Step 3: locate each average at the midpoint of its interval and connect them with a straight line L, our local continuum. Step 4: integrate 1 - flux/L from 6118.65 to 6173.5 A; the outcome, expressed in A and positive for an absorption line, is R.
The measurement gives 1.6 A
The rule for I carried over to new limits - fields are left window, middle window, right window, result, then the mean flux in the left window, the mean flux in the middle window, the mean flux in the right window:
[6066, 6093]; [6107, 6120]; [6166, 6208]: 0.4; 13.4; 12.8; 12.7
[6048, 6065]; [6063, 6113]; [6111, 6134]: -0.7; 13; 13.2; 12.9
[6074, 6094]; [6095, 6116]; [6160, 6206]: 0.7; 13.4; 12.8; 12.6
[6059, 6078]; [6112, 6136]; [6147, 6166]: 0.1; 13.4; 12.9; 12.7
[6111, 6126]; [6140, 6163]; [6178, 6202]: 0.0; 12.8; 12.7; 12.7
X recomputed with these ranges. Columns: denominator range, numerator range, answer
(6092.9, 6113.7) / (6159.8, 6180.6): 0.98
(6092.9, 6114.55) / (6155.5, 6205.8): 1.01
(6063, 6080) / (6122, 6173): 0.96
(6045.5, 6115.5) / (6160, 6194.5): 0.98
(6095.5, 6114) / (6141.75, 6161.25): 1.02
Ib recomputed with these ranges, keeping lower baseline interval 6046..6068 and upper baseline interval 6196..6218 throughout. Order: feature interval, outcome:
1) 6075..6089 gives -0.029 mag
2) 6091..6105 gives 0.016 mag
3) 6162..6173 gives 0.083 mag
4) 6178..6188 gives 0.044 mag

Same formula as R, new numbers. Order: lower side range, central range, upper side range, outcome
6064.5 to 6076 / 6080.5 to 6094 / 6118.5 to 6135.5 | 0.1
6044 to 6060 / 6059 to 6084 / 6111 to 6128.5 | -1.0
